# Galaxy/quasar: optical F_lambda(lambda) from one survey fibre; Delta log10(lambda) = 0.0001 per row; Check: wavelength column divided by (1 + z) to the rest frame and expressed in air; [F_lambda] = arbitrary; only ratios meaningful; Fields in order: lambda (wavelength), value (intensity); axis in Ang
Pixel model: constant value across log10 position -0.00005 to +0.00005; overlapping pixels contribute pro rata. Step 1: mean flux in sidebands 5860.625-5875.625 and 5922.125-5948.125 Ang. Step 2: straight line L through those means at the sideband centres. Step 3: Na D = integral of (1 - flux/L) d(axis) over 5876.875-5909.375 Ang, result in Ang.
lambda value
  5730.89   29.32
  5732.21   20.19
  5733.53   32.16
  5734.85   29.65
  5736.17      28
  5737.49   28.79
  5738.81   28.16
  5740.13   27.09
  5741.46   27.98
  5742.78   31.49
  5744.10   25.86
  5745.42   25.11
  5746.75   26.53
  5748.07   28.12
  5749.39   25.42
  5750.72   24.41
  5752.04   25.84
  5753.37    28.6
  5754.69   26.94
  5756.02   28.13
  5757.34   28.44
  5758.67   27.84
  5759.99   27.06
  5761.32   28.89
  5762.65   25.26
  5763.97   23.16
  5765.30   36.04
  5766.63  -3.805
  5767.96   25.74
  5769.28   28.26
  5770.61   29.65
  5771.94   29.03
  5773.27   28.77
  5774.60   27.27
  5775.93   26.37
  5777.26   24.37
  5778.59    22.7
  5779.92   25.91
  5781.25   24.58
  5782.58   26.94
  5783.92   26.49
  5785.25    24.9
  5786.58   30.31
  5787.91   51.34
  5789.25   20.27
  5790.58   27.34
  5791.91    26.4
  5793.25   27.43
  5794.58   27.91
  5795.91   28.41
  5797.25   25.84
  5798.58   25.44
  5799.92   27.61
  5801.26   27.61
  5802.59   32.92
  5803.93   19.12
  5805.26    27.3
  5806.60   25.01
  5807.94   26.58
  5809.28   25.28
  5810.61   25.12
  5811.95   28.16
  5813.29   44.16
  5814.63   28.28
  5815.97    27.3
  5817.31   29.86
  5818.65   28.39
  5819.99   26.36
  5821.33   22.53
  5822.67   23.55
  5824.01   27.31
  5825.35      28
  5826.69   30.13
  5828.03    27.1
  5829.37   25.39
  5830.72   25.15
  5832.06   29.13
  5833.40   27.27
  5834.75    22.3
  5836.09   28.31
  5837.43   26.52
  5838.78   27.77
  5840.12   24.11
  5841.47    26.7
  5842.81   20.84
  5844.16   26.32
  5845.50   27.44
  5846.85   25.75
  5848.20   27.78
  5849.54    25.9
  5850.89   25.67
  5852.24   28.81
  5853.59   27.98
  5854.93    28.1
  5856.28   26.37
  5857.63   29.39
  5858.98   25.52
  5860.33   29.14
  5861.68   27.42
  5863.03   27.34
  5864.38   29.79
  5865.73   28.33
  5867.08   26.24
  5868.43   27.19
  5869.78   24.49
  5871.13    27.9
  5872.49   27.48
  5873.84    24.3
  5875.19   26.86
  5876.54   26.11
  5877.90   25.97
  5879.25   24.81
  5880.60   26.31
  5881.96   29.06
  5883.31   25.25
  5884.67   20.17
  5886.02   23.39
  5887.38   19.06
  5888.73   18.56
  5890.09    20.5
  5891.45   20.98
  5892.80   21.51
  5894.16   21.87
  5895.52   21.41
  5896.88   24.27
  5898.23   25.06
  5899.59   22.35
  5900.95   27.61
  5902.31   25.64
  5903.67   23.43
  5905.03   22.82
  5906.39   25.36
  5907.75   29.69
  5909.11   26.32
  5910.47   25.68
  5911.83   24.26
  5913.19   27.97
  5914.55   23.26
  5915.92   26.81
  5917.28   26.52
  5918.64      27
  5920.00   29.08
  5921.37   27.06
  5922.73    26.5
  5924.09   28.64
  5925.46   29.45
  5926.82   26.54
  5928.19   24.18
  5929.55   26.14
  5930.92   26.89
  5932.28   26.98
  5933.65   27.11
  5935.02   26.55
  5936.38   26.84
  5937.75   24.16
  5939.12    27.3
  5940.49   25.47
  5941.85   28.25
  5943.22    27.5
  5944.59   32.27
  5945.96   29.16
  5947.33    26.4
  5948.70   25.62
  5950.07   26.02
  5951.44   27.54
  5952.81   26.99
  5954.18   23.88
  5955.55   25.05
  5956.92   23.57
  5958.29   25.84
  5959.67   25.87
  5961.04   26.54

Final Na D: 4.0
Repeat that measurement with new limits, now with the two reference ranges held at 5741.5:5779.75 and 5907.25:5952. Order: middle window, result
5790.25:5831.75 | -1.5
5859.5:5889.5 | 1.1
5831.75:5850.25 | 0.3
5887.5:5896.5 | 2.0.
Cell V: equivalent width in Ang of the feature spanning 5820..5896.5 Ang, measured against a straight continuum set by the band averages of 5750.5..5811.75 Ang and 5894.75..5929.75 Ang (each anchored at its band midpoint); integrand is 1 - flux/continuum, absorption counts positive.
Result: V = 1.5 Ang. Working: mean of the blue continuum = 26.7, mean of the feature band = 25.7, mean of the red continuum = 25.9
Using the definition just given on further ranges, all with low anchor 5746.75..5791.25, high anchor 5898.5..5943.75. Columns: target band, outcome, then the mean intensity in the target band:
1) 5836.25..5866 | -0.52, 27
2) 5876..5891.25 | 1.71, 23.4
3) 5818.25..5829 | -0.01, 26.6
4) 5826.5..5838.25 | -0.07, 26.7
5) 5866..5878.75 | 0.06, 26.3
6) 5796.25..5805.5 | 0.01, 26.6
